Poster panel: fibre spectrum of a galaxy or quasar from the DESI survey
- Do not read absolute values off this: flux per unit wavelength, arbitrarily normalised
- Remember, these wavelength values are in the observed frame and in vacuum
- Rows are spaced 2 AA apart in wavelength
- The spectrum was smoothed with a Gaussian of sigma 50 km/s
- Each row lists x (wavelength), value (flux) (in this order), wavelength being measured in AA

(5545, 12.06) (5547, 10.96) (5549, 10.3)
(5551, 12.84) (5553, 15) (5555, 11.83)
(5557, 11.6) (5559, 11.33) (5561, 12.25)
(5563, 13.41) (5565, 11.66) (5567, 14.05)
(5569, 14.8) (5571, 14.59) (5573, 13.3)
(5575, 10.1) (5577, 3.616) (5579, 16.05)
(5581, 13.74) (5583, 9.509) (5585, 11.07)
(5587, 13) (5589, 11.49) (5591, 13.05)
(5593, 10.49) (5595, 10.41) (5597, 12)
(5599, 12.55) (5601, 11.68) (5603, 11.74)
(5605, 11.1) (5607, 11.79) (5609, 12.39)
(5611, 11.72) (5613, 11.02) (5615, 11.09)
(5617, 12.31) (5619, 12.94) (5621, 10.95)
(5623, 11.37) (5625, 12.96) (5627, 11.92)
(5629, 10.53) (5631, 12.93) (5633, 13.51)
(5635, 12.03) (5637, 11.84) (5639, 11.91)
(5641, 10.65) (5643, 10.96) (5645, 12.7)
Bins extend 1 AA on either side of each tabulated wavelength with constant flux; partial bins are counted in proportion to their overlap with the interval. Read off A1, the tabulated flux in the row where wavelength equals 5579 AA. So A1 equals 16.05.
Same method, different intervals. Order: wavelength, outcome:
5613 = 11.02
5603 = 11.74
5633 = 13.51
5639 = 11.91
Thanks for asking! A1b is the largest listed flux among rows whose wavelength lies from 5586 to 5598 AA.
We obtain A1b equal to 13.05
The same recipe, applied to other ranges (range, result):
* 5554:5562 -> 12.25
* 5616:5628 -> 12.96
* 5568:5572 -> 14.8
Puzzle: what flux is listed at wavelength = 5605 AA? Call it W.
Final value 11.1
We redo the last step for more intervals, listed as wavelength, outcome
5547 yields 10.96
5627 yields 11.92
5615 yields 11.09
